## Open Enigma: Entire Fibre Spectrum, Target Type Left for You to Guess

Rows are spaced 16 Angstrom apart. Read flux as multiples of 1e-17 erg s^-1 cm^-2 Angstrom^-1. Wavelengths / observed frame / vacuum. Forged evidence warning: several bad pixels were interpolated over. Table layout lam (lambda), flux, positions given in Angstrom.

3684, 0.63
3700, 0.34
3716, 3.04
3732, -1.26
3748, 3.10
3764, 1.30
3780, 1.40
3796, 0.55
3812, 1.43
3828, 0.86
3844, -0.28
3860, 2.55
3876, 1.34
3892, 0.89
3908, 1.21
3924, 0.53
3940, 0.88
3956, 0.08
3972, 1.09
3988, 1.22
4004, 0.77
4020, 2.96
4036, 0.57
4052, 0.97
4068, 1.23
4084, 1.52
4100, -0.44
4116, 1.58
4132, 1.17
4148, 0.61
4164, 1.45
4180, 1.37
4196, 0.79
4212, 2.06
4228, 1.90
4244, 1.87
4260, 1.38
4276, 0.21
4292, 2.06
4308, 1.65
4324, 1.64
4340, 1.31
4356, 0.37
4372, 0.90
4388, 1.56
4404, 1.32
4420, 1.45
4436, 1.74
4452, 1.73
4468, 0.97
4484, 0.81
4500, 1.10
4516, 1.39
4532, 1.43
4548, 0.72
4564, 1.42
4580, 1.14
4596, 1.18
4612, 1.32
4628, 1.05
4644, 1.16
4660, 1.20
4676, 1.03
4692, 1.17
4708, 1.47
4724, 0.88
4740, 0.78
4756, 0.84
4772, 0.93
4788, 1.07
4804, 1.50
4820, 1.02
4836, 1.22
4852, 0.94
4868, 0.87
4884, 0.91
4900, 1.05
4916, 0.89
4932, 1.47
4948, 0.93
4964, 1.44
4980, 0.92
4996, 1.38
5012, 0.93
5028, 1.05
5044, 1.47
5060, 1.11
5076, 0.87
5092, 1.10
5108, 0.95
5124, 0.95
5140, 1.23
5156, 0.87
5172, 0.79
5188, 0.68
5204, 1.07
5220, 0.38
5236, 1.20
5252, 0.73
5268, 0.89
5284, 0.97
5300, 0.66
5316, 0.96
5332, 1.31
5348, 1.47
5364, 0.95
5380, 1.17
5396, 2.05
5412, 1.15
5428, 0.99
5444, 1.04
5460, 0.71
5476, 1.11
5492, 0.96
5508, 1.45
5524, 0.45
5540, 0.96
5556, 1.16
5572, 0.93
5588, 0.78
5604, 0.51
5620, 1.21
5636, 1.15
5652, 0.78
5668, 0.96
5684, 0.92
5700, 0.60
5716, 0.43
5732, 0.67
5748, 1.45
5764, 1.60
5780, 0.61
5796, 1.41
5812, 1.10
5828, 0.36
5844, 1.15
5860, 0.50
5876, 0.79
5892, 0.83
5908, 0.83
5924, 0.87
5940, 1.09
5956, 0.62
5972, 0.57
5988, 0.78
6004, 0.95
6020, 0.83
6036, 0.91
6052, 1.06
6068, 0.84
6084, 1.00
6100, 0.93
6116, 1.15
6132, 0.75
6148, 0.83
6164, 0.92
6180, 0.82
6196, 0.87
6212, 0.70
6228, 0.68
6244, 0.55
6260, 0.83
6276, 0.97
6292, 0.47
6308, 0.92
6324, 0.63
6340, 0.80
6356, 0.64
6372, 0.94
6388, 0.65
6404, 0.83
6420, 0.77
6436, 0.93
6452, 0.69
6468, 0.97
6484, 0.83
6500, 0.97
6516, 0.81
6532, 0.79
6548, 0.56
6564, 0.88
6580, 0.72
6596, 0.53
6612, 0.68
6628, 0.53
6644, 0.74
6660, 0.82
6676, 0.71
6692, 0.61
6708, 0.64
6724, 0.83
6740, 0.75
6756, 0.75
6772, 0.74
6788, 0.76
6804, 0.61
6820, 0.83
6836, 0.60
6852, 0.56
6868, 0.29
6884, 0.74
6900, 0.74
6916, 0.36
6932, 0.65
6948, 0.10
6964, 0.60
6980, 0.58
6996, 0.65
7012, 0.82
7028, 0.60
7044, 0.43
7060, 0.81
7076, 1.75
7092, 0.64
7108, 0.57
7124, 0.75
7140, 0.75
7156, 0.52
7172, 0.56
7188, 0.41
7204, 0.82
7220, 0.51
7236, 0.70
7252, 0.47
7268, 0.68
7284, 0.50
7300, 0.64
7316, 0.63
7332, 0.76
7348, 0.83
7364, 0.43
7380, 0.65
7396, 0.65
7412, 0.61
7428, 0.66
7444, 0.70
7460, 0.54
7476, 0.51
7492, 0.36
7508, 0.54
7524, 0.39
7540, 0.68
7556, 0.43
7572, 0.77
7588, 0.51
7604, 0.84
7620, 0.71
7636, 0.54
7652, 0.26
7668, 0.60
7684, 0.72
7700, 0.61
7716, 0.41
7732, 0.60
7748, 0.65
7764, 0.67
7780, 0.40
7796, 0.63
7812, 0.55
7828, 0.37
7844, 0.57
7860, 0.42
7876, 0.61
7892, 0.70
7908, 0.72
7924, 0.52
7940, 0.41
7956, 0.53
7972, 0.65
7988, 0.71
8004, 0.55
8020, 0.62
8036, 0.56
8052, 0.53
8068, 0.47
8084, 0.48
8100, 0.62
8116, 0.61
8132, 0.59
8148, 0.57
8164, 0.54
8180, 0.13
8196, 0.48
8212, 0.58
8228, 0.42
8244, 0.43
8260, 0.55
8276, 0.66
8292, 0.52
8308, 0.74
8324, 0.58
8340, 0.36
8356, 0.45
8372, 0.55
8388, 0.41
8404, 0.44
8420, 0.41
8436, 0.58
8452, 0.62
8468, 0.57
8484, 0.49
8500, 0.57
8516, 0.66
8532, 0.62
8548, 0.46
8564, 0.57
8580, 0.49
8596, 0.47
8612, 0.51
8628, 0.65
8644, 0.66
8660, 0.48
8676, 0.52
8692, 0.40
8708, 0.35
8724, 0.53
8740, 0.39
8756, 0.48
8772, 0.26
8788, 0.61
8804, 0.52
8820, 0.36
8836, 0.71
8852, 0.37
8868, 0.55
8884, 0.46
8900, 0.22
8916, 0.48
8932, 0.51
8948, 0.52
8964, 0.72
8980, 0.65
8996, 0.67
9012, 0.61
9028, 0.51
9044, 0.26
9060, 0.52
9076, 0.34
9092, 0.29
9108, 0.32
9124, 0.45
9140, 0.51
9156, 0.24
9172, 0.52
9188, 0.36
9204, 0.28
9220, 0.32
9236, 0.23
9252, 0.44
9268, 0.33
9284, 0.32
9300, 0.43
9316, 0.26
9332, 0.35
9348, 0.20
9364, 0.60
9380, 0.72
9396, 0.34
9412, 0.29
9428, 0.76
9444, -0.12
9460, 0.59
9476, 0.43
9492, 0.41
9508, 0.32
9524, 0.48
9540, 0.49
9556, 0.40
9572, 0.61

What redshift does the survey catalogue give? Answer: 0.078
